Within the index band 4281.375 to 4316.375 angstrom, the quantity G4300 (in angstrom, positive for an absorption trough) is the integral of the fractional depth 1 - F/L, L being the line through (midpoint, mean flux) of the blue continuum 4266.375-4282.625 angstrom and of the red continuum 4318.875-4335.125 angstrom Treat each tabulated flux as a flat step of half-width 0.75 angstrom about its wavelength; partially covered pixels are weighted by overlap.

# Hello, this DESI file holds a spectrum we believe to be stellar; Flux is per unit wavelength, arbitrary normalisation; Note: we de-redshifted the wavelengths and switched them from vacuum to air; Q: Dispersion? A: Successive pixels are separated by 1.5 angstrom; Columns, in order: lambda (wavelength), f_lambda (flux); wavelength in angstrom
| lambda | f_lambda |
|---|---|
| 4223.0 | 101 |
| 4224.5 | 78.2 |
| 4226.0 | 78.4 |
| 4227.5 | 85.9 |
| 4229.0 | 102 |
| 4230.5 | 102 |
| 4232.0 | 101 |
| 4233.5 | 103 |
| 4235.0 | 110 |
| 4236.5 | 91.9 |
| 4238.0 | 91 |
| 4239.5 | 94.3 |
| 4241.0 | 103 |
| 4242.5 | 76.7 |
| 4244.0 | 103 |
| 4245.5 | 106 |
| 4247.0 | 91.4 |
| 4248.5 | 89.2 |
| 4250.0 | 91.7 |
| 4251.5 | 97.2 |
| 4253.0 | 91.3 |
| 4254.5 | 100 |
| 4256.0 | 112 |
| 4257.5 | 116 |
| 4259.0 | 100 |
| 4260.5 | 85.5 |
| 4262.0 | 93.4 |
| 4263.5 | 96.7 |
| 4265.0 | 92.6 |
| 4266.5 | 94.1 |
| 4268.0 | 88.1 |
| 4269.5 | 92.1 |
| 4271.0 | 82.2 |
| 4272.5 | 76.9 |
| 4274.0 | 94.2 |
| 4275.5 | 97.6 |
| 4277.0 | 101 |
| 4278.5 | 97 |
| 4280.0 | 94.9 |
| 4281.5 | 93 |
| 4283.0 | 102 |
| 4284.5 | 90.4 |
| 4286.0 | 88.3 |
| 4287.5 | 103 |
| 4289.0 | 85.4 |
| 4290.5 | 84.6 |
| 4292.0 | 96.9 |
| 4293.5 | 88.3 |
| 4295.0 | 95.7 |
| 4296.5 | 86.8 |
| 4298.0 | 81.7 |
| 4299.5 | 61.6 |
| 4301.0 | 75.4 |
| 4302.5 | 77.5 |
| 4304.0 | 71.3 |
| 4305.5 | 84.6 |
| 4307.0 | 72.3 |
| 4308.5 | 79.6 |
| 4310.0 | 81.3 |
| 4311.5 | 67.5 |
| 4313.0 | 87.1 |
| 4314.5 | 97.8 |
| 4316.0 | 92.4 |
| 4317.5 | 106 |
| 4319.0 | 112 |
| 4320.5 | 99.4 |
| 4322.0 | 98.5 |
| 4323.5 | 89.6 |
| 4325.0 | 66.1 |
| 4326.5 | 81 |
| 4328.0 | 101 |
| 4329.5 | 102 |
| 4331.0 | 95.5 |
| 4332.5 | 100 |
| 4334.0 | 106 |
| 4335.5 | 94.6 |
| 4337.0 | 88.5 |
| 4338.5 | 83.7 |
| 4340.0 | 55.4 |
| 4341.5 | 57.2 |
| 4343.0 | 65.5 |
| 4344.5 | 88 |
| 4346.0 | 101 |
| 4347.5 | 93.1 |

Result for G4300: 3.1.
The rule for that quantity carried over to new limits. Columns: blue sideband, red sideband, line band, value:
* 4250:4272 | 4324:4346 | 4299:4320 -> 1.15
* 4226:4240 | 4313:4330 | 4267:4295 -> 1.04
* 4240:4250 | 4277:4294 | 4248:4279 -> -0.20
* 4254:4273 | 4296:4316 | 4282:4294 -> -0.93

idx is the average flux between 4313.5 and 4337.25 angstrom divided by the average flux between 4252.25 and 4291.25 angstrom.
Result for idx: 1.01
